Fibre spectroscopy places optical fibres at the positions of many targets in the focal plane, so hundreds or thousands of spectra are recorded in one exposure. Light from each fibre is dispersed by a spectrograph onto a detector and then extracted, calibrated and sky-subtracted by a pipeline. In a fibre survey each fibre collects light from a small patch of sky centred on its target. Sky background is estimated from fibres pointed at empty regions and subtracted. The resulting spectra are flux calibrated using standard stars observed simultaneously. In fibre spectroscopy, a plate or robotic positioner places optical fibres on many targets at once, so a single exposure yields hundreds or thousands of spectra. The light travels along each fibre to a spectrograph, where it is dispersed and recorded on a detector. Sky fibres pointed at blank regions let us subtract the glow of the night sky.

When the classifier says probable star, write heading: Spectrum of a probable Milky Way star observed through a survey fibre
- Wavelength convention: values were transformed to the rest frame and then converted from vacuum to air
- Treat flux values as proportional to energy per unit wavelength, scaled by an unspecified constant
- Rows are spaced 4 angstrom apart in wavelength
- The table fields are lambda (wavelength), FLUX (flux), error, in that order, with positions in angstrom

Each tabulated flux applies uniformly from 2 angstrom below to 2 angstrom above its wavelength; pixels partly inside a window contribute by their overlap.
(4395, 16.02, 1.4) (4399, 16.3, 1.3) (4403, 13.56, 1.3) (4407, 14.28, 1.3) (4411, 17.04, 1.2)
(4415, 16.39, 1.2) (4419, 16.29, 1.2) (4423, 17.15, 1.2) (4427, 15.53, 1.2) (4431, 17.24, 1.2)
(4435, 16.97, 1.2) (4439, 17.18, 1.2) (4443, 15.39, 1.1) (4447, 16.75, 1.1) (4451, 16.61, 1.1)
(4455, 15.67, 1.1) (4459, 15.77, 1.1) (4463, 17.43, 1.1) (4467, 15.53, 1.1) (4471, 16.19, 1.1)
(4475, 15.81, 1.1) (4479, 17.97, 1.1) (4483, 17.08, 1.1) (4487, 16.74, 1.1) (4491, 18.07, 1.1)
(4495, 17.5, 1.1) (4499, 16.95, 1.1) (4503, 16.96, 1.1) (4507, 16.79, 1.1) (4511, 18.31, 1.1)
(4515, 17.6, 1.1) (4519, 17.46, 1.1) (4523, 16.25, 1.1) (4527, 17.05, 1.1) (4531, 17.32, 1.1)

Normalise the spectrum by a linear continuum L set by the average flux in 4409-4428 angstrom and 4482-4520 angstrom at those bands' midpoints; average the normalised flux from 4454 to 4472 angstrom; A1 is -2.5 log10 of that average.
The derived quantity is 0.05 mag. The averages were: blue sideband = 16.5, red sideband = 17.3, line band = 16.1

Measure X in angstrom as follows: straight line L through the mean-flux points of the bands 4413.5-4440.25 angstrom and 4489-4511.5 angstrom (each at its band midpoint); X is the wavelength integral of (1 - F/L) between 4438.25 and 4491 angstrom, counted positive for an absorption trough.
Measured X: 1.6 angstrom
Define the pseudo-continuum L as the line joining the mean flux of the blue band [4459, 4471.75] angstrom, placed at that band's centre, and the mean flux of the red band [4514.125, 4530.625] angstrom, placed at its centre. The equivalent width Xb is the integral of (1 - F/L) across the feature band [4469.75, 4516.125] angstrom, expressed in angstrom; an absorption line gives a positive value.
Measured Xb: -1.4 angstrom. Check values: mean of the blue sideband 16.3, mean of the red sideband 17.1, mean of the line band 17.2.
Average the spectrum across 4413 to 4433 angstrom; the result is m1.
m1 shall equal 16.5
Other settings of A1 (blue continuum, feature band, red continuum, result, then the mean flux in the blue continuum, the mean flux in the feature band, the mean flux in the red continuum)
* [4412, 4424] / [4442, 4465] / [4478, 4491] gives 0.045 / 16.6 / 16.3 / 17.3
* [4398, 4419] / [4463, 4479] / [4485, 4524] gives 0.025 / 15.6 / 16.3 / 17.3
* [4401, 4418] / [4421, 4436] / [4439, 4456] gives -0.059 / 15.4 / 16.7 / 16.3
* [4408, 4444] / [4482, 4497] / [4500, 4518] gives -0.011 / 16.5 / 17.4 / 17.4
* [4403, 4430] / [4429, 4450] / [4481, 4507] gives -0.025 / 16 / 16.7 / 17.2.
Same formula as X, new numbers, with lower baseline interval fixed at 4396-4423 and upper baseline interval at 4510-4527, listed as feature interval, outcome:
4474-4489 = -0.17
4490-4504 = -0.28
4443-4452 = -0.05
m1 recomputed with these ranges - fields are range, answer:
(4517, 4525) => 16.9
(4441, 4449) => 16.1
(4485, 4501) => 17.3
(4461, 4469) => 16.5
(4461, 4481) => 16.6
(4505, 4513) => 17.5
